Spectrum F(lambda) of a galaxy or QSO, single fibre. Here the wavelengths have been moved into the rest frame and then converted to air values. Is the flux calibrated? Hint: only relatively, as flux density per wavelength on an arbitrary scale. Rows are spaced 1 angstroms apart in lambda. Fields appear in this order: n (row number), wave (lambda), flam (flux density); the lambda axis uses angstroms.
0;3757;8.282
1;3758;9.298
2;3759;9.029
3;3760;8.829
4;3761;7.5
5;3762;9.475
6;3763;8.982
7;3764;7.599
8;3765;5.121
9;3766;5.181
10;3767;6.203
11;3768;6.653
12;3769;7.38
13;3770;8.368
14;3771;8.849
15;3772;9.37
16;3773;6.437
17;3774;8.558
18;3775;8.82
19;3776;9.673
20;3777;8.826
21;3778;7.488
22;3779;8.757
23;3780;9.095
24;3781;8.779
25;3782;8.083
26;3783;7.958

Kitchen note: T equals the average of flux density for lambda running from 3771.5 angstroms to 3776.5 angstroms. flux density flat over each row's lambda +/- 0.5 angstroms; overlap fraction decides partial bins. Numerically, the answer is 8.57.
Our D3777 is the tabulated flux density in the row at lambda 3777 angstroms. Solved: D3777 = 8.826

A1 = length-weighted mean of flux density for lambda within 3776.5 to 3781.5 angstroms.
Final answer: 8.59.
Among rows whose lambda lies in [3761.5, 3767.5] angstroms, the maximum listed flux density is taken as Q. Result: 9.475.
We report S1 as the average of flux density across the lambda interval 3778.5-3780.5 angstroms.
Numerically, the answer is 8.93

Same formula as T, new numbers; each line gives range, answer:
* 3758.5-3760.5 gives 8.93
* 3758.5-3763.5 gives 8.76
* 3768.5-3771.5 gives 8.2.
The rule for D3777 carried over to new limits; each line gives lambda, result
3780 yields 9.095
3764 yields 7.599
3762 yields 9.475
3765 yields 5.121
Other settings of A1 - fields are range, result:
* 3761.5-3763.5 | 9.23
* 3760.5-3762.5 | 8.49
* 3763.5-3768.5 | 6.15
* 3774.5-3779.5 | 8.71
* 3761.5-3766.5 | 7.27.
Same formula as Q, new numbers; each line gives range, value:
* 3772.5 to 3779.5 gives 9.673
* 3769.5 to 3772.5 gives 9.37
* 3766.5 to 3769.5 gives 7.38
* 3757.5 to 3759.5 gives 9.298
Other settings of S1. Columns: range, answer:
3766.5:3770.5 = 7.15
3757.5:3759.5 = 9.16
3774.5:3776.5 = 9.25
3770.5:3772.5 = 9.11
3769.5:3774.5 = 8.32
